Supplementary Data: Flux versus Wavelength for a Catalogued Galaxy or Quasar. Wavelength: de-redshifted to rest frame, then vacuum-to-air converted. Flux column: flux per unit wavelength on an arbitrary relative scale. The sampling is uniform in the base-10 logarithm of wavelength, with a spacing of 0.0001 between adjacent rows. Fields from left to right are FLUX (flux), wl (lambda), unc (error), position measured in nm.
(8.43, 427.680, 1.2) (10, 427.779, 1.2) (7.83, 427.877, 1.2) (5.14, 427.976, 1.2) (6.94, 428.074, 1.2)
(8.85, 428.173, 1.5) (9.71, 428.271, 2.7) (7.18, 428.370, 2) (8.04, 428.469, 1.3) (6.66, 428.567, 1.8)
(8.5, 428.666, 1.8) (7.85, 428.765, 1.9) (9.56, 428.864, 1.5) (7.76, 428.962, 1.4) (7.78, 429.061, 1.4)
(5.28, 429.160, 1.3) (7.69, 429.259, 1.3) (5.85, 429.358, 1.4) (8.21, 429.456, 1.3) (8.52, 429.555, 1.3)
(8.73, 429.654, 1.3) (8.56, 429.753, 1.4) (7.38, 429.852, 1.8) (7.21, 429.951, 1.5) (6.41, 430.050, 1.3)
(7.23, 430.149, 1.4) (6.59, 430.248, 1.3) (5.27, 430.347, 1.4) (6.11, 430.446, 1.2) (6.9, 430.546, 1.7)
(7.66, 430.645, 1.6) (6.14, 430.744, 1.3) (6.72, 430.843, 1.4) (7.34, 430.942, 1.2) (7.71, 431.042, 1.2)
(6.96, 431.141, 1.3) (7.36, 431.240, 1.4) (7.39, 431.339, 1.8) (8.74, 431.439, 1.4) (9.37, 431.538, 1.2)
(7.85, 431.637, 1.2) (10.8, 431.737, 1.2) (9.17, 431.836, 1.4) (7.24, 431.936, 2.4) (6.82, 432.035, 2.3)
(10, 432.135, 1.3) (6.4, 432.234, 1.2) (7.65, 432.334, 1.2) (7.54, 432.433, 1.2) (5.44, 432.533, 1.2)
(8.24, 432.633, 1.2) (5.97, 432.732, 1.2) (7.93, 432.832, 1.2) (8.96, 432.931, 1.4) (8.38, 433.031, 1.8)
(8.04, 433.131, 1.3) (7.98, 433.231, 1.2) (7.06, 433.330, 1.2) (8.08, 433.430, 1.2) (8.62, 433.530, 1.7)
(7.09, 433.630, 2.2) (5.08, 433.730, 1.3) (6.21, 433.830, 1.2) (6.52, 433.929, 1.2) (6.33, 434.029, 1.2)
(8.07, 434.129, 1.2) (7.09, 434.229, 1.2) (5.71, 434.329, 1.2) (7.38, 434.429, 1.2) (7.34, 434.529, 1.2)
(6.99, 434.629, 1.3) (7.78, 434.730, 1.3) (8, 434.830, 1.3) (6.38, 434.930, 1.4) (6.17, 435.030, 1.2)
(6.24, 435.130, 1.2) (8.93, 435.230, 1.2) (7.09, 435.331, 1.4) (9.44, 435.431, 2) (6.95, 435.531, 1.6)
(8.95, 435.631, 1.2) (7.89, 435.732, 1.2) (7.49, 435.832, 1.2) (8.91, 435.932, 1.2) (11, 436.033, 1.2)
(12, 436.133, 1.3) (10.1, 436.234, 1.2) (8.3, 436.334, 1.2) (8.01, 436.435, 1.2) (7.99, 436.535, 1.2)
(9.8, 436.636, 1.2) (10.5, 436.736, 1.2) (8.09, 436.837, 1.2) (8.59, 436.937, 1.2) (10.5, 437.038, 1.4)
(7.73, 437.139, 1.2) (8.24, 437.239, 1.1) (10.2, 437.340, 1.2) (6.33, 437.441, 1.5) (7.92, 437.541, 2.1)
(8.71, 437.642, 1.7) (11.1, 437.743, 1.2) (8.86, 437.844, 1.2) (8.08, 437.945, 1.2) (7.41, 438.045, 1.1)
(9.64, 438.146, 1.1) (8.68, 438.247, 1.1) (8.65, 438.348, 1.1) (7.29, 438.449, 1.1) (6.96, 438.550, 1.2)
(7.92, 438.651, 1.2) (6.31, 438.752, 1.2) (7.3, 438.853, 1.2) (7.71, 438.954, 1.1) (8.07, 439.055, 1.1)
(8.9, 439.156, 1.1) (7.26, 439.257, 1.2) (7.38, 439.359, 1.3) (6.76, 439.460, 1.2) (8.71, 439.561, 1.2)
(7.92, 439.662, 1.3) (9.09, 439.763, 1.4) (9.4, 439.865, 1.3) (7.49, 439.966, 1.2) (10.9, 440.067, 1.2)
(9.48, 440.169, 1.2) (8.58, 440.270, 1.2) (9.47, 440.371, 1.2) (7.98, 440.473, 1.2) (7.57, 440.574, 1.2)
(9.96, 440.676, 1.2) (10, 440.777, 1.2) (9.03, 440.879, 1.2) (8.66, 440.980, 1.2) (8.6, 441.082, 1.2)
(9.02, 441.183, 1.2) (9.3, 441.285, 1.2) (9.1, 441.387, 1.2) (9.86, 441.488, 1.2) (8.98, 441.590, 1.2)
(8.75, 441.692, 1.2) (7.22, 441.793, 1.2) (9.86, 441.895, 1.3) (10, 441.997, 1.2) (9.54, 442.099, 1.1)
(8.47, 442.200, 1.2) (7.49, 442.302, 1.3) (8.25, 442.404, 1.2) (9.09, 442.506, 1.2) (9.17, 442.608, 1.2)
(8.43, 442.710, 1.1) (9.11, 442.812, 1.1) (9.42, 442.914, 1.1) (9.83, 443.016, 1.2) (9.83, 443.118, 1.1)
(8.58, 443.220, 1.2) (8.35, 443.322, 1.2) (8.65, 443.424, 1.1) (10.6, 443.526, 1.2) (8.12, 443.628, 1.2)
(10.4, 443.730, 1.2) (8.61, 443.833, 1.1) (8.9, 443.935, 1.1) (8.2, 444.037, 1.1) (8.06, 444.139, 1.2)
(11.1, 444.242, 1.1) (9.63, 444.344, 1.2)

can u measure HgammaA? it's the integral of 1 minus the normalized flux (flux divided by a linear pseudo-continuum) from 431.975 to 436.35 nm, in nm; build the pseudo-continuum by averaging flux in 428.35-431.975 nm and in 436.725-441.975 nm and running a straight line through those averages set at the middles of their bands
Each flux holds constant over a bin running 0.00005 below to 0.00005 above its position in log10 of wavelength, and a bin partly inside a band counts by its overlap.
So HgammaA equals 0.17 nm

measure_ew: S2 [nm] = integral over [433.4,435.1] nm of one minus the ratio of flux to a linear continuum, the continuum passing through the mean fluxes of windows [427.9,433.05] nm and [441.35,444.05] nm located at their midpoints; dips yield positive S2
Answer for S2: 0.22 nm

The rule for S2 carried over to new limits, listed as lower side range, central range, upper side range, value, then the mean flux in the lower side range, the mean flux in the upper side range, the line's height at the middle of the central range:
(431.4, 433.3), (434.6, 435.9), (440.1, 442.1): 0.120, 8.02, 9.05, 8.36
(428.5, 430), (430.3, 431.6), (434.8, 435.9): 0.079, 7.71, 7.61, 7.68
